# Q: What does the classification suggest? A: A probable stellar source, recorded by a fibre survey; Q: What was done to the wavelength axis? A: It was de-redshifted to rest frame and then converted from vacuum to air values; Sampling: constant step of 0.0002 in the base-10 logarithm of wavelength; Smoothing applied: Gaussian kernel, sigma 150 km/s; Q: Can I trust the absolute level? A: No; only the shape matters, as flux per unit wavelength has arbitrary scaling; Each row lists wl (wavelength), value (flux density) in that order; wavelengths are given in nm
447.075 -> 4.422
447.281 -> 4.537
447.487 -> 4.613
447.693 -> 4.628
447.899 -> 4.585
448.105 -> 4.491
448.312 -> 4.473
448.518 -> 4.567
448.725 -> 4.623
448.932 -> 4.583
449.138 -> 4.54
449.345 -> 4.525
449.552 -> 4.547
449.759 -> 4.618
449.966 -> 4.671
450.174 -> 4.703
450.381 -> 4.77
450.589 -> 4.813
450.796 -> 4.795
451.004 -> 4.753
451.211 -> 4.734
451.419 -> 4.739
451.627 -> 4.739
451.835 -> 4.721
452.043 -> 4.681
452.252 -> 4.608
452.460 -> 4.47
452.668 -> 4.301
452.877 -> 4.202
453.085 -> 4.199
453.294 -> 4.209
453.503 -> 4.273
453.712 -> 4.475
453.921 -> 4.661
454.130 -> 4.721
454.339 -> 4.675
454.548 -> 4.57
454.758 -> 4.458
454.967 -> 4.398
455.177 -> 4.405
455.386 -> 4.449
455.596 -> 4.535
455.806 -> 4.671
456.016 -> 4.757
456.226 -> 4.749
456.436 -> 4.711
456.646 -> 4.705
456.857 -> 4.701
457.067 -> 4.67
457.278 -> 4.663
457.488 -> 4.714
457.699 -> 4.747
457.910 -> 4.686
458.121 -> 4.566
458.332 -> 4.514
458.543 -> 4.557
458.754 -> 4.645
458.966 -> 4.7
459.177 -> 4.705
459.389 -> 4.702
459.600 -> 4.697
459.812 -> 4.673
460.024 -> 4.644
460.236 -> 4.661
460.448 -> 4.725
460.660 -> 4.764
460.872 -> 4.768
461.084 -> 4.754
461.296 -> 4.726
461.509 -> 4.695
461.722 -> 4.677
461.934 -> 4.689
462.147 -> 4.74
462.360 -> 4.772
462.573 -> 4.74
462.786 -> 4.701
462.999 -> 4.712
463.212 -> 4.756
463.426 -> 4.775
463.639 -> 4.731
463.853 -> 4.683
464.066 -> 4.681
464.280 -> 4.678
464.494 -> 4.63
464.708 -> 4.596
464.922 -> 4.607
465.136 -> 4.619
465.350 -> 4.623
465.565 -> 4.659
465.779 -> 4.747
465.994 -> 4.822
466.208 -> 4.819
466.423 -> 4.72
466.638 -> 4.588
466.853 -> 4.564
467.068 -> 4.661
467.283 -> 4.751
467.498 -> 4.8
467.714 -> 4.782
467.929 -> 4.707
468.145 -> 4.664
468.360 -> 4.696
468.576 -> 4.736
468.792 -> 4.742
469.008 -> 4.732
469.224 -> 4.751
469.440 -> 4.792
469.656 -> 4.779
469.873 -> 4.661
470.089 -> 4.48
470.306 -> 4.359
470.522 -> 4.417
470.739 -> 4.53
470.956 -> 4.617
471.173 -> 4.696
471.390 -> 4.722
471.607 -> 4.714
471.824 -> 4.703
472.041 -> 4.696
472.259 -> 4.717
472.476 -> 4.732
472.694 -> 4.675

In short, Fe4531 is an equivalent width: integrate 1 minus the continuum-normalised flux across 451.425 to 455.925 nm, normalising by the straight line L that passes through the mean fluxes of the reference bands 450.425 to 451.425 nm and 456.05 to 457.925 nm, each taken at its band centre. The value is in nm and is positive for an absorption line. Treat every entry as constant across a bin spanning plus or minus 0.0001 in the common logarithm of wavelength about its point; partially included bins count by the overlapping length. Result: 0.23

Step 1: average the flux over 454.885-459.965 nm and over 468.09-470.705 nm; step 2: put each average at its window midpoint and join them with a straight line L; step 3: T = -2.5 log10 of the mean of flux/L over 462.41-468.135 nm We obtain -0.01 mag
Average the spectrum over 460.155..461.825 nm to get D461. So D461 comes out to 4.72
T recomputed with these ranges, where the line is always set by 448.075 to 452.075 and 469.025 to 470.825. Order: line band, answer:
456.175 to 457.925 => -0.02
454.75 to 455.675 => 0.05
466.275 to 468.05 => -0.02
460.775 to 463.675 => -0.02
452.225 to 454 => 0.07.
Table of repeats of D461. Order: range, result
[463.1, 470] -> 4.7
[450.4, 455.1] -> 4.56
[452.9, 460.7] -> 4.6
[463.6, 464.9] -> 4.66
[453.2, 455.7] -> 4.49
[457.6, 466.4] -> 4.69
